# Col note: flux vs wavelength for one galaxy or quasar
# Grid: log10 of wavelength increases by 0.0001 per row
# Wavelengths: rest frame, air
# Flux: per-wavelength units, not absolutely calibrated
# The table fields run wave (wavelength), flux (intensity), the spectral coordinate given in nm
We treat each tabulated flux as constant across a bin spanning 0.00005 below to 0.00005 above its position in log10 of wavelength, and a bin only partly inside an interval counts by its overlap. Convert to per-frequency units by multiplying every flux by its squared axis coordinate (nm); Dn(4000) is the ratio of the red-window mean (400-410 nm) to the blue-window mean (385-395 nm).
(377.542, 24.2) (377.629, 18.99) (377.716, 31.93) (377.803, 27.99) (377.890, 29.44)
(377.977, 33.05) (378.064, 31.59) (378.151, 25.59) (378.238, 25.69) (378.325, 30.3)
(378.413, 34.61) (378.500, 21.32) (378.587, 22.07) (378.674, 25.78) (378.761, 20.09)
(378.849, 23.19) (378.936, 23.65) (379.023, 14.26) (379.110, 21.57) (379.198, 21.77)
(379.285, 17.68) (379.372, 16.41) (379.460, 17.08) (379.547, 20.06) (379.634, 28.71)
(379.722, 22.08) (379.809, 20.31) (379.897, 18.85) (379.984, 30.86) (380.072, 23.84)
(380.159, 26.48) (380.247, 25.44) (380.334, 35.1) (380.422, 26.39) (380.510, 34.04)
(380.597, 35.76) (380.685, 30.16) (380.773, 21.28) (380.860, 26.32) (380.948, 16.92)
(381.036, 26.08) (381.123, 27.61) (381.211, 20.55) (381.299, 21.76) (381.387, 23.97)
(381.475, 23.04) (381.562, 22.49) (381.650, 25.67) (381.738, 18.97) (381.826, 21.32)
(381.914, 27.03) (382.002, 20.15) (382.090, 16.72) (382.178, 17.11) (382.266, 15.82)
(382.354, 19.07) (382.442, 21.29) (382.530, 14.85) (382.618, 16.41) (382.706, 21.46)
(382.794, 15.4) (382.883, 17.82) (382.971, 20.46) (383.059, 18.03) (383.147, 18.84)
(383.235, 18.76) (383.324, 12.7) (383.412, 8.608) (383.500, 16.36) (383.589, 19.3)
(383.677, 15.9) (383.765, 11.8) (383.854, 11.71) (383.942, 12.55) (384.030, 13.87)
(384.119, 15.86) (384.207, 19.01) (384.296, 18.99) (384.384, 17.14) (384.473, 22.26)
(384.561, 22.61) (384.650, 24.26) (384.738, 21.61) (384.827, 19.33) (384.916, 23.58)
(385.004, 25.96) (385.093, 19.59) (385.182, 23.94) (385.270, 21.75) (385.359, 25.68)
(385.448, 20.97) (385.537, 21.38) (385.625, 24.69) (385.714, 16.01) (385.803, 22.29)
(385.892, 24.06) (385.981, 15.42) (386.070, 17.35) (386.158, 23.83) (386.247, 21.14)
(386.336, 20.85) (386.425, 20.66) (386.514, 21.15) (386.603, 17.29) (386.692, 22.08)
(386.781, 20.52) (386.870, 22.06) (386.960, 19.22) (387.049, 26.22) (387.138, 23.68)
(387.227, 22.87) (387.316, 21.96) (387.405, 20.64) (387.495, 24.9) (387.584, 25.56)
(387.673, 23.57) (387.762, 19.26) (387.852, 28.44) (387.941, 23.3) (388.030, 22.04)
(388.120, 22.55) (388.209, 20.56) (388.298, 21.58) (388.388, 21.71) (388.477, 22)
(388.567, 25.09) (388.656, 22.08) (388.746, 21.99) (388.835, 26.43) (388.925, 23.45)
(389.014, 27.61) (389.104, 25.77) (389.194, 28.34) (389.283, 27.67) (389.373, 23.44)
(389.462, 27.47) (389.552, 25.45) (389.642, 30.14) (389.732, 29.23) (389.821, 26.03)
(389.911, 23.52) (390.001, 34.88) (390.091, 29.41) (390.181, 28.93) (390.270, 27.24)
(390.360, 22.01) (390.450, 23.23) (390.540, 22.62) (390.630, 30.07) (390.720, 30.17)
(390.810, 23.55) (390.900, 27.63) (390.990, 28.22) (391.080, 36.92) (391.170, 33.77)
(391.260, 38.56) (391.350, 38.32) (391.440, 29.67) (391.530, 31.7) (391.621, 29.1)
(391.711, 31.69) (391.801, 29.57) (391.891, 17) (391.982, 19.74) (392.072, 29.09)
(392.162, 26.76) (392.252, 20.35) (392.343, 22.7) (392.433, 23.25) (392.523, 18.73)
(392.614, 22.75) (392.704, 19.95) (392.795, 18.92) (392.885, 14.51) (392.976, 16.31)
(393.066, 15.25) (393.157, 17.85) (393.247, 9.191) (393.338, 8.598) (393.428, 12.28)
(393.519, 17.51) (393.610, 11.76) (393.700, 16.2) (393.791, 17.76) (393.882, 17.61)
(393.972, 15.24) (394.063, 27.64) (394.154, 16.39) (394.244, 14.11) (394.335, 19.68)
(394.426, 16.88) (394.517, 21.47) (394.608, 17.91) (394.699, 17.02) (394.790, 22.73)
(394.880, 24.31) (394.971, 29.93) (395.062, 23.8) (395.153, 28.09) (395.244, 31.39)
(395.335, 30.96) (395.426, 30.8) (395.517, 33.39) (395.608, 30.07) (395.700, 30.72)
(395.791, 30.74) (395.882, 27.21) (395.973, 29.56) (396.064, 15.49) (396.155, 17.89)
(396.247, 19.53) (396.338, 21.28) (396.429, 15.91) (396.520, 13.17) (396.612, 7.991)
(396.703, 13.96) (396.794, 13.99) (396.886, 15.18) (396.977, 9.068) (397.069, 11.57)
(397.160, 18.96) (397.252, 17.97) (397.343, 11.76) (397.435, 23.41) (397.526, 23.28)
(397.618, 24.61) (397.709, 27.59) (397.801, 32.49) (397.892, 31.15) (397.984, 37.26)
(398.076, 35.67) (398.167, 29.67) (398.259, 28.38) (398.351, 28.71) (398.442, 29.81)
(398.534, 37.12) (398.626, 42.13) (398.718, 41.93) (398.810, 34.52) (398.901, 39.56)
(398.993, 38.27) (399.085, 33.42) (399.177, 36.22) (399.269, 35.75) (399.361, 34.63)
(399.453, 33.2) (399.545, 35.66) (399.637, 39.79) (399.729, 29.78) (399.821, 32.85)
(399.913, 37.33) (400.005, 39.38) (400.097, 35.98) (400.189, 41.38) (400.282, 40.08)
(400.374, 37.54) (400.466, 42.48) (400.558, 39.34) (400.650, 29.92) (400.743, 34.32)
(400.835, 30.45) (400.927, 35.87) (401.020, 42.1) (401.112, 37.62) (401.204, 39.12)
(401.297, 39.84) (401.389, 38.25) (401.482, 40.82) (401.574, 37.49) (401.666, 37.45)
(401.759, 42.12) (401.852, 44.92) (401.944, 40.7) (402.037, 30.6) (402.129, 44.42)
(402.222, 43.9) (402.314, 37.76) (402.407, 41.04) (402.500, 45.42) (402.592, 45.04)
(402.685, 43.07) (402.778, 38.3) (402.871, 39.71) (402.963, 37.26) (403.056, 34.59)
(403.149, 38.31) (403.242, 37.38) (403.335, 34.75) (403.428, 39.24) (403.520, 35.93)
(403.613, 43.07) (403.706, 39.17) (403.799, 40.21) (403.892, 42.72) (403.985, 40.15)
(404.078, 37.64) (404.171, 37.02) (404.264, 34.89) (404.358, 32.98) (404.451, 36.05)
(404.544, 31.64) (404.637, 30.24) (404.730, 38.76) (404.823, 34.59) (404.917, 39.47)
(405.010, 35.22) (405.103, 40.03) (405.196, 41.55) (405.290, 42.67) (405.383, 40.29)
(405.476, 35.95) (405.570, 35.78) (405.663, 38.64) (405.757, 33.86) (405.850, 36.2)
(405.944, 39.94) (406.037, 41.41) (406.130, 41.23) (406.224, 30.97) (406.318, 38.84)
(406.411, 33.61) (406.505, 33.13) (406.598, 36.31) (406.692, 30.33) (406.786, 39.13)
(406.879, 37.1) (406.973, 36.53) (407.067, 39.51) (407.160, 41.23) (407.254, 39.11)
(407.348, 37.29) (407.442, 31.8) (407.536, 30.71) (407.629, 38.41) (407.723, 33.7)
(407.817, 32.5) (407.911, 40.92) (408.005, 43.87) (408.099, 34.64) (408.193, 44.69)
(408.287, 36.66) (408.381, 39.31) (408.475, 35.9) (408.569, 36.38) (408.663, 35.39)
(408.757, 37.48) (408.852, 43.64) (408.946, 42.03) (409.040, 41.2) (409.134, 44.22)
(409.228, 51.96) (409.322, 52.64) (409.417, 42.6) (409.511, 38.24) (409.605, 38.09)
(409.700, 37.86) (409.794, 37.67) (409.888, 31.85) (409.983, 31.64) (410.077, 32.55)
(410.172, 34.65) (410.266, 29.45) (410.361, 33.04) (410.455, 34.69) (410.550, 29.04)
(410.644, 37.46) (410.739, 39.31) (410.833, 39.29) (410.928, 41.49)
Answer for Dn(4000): 1.80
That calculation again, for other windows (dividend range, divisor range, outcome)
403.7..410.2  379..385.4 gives 2.05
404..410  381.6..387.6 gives 2.14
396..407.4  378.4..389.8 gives 1.72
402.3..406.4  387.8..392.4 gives 1.54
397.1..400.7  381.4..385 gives 1.92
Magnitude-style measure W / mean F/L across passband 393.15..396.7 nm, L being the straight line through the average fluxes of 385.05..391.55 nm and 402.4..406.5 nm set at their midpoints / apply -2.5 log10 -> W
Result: 0.41 mag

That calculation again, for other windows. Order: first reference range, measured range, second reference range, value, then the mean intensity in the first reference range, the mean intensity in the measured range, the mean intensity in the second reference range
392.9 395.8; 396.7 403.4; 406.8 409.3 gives -0.19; 20.9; 34.2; 38.9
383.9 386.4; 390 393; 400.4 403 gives 0.05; 20.6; 26.3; 39.3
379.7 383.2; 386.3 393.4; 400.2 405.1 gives 0.19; 22.6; 24.2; 38.3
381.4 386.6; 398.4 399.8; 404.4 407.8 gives -0.16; 19.4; 36.1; 36.7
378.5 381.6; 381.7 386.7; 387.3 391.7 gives 0.29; 23.7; 19.2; 26.6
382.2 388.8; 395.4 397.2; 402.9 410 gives 0.40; 20.2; 20.2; 37.9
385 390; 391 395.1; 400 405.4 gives 0.29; 23.2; 21.8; 38.5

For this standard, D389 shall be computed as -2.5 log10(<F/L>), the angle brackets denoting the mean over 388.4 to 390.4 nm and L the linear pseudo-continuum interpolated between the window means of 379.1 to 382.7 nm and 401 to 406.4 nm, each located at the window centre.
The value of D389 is 0.10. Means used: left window 22.8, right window 38.5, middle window 26.2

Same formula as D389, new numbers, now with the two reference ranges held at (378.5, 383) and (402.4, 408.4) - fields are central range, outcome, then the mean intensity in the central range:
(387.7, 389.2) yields 0.16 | 23.5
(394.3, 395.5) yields 0.26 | 24.5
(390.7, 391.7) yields -0.10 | 31.6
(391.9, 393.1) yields 0.40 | 20.6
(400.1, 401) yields -0.07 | 36.9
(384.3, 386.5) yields 0.18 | 21.5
